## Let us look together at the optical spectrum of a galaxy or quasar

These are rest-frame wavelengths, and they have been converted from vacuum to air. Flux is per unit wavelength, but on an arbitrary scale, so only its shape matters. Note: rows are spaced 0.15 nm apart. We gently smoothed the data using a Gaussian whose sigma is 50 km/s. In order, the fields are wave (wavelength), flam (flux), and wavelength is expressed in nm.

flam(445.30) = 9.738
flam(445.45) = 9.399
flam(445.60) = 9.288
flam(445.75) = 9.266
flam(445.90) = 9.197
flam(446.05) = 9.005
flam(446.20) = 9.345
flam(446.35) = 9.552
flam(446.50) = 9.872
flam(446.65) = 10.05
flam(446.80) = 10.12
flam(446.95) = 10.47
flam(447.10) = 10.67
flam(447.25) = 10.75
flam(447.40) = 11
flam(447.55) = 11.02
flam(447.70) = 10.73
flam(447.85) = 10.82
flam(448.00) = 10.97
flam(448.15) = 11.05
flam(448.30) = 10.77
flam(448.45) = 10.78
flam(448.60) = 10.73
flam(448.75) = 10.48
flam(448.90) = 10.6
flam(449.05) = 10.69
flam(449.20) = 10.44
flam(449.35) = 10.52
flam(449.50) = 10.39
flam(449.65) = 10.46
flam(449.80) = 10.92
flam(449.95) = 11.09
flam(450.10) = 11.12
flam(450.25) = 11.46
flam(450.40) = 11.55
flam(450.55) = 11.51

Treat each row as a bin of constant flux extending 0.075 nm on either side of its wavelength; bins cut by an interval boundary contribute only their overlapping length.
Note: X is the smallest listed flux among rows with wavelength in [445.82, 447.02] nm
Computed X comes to 9.005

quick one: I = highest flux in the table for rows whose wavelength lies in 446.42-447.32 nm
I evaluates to 10.75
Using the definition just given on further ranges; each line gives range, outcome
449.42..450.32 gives 11.46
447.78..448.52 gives 11.05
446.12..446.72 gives 10.05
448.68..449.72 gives 10.69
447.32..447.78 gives 11.02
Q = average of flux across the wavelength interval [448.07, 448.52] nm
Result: 10.9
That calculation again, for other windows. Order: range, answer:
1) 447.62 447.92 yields 10.8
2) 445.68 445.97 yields 9.23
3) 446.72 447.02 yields 10.3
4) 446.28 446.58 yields 9.72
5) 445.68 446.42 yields 9.27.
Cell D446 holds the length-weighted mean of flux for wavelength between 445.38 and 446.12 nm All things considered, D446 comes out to 9.23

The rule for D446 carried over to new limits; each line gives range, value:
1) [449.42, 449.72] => 10.4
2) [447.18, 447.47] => 10.9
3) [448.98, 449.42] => 10.5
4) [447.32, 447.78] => 10.9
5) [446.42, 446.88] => 10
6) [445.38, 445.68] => 9.34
